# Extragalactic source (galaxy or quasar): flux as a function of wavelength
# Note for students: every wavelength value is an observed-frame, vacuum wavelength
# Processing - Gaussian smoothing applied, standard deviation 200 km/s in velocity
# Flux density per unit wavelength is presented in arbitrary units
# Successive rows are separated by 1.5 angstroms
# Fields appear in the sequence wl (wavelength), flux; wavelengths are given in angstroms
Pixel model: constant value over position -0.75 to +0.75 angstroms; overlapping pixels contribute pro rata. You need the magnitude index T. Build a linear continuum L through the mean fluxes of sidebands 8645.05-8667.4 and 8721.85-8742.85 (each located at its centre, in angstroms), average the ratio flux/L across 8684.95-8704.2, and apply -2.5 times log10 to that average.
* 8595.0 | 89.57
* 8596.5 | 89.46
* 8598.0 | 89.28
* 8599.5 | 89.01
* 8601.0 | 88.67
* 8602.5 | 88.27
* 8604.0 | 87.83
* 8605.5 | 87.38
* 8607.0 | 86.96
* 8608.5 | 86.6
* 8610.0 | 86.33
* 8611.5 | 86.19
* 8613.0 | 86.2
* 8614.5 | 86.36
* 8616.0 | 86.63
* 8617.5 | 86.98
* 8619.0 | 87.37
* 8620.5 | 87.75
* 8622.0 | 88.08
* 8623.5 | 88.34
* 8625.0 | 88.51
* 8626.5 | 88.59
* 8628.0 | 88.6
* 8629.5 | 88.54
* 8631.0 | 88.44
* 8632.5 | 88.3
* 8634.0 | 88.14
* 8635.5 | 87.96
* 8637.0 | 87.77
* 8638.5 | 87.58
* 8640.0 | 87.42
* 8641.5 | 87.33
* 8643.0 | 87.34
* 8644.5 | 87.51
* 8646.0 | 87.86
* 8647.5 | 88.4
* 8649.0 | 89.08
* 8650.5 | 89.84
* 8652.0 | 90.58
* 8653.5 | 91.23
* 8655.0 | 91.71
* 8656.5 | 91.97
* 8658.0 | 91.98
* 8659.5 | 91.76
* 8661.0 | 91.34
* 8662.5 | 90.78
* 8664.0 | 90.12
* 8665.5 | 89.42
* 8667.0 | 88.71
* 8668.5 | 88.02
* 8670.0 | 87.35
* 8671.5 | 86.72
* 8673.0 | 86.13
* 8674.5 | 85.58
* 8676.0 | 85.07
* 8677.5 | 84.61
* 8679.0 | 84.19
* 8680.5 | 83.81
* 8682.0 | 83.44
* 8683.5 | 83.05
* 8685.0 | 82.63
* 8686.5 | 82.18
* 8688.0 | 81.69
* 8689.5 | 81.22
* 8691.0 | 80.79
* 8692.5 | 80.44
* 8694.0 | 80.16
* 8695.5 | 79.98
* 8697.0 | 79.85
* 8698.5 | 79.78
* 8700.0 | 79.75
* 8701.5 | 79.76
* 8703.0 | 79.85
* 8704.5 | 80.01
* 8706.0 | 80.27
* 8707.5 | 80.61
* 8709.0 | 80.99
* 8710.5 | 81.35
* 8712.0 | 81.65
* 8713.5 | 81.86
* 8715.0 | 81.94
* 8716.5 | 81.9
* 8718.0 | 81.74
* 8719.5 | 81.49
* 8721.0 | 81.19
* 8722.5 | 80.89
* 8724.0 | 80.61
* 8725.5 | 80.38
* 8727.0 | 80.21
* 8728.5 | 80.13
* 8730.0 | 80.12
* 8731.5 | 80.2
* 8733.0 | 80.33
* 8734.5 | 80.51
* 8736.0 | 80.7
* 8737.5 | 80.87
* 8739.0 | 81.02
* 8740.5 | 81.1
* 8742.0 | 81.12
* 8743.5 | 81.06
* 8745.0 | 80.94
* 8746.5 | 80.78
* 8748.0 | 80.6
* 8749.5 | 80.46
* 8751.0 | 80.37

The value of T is 0.06 mag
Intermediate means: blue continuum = 90.3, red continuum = 80.6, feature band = 80.5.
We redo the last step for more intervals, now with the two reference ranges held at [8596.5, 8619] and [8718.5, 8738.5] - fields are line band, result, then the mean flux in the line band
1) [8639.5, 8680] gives -0.051 mag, 88.6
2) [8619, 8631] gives -0.023 mag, 88.3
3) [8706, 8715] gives 0.005 mag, 81.3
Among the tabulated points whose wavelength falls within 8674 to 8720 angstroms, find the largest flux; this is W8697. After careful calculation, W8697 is 85.58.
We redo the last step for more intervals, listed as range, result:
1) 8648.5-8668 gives 91.98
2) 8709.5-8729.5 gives 81.94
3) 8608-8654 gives 91.23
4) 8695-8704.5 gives 80.01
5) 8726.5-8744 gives 81.12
